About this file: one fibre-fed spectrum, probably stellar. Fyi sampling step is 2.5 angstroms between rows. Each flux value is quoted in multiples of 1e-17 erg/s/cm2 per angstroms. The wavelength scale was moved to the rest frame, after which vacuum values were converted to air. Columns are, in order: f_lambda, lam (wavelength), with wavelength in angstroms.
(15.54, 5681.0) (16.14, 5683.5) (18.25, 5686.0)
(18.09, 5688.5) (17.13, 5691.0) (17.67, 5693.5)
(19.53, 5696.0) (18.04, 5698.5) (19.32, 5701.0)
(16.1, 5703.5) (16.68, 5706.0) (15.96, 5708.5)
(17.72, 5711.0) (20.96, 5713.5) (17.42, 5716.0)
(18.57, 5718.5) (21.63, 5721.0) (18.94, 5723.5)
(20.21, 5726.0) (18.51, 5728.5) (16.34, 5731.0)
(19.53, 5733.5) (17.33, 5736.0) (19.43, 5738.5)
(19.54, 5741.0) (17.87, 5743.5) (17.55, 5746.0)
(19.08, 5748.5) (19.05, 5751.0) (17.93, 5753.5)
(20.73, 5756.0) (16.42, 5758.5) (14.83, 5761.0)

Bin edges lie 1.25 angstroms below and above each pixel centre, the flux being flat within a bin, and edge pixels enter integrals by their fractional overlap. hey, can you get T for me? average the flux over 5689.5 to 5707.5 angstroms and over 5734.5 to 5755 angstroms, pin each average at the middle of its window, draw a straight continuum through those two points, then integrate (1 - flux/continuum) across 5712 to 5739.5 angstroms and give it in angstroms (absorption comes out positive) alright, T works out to -1.2 angstroms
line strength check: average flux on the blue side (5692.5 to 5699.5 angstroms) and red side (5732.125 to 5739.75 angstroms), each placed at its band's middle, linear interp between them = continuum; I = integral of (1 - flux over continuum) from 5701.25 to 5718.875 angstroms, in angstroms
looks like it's 0.8 angstroms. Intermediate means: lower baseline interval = 18.5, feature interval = 17.7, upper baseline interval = 18.7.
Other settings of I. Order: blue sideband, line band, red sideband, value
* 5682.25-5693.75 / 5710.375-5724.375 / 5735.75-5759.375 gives -1.0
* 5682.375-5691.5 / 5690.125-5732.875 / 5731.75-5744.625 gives -0.7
